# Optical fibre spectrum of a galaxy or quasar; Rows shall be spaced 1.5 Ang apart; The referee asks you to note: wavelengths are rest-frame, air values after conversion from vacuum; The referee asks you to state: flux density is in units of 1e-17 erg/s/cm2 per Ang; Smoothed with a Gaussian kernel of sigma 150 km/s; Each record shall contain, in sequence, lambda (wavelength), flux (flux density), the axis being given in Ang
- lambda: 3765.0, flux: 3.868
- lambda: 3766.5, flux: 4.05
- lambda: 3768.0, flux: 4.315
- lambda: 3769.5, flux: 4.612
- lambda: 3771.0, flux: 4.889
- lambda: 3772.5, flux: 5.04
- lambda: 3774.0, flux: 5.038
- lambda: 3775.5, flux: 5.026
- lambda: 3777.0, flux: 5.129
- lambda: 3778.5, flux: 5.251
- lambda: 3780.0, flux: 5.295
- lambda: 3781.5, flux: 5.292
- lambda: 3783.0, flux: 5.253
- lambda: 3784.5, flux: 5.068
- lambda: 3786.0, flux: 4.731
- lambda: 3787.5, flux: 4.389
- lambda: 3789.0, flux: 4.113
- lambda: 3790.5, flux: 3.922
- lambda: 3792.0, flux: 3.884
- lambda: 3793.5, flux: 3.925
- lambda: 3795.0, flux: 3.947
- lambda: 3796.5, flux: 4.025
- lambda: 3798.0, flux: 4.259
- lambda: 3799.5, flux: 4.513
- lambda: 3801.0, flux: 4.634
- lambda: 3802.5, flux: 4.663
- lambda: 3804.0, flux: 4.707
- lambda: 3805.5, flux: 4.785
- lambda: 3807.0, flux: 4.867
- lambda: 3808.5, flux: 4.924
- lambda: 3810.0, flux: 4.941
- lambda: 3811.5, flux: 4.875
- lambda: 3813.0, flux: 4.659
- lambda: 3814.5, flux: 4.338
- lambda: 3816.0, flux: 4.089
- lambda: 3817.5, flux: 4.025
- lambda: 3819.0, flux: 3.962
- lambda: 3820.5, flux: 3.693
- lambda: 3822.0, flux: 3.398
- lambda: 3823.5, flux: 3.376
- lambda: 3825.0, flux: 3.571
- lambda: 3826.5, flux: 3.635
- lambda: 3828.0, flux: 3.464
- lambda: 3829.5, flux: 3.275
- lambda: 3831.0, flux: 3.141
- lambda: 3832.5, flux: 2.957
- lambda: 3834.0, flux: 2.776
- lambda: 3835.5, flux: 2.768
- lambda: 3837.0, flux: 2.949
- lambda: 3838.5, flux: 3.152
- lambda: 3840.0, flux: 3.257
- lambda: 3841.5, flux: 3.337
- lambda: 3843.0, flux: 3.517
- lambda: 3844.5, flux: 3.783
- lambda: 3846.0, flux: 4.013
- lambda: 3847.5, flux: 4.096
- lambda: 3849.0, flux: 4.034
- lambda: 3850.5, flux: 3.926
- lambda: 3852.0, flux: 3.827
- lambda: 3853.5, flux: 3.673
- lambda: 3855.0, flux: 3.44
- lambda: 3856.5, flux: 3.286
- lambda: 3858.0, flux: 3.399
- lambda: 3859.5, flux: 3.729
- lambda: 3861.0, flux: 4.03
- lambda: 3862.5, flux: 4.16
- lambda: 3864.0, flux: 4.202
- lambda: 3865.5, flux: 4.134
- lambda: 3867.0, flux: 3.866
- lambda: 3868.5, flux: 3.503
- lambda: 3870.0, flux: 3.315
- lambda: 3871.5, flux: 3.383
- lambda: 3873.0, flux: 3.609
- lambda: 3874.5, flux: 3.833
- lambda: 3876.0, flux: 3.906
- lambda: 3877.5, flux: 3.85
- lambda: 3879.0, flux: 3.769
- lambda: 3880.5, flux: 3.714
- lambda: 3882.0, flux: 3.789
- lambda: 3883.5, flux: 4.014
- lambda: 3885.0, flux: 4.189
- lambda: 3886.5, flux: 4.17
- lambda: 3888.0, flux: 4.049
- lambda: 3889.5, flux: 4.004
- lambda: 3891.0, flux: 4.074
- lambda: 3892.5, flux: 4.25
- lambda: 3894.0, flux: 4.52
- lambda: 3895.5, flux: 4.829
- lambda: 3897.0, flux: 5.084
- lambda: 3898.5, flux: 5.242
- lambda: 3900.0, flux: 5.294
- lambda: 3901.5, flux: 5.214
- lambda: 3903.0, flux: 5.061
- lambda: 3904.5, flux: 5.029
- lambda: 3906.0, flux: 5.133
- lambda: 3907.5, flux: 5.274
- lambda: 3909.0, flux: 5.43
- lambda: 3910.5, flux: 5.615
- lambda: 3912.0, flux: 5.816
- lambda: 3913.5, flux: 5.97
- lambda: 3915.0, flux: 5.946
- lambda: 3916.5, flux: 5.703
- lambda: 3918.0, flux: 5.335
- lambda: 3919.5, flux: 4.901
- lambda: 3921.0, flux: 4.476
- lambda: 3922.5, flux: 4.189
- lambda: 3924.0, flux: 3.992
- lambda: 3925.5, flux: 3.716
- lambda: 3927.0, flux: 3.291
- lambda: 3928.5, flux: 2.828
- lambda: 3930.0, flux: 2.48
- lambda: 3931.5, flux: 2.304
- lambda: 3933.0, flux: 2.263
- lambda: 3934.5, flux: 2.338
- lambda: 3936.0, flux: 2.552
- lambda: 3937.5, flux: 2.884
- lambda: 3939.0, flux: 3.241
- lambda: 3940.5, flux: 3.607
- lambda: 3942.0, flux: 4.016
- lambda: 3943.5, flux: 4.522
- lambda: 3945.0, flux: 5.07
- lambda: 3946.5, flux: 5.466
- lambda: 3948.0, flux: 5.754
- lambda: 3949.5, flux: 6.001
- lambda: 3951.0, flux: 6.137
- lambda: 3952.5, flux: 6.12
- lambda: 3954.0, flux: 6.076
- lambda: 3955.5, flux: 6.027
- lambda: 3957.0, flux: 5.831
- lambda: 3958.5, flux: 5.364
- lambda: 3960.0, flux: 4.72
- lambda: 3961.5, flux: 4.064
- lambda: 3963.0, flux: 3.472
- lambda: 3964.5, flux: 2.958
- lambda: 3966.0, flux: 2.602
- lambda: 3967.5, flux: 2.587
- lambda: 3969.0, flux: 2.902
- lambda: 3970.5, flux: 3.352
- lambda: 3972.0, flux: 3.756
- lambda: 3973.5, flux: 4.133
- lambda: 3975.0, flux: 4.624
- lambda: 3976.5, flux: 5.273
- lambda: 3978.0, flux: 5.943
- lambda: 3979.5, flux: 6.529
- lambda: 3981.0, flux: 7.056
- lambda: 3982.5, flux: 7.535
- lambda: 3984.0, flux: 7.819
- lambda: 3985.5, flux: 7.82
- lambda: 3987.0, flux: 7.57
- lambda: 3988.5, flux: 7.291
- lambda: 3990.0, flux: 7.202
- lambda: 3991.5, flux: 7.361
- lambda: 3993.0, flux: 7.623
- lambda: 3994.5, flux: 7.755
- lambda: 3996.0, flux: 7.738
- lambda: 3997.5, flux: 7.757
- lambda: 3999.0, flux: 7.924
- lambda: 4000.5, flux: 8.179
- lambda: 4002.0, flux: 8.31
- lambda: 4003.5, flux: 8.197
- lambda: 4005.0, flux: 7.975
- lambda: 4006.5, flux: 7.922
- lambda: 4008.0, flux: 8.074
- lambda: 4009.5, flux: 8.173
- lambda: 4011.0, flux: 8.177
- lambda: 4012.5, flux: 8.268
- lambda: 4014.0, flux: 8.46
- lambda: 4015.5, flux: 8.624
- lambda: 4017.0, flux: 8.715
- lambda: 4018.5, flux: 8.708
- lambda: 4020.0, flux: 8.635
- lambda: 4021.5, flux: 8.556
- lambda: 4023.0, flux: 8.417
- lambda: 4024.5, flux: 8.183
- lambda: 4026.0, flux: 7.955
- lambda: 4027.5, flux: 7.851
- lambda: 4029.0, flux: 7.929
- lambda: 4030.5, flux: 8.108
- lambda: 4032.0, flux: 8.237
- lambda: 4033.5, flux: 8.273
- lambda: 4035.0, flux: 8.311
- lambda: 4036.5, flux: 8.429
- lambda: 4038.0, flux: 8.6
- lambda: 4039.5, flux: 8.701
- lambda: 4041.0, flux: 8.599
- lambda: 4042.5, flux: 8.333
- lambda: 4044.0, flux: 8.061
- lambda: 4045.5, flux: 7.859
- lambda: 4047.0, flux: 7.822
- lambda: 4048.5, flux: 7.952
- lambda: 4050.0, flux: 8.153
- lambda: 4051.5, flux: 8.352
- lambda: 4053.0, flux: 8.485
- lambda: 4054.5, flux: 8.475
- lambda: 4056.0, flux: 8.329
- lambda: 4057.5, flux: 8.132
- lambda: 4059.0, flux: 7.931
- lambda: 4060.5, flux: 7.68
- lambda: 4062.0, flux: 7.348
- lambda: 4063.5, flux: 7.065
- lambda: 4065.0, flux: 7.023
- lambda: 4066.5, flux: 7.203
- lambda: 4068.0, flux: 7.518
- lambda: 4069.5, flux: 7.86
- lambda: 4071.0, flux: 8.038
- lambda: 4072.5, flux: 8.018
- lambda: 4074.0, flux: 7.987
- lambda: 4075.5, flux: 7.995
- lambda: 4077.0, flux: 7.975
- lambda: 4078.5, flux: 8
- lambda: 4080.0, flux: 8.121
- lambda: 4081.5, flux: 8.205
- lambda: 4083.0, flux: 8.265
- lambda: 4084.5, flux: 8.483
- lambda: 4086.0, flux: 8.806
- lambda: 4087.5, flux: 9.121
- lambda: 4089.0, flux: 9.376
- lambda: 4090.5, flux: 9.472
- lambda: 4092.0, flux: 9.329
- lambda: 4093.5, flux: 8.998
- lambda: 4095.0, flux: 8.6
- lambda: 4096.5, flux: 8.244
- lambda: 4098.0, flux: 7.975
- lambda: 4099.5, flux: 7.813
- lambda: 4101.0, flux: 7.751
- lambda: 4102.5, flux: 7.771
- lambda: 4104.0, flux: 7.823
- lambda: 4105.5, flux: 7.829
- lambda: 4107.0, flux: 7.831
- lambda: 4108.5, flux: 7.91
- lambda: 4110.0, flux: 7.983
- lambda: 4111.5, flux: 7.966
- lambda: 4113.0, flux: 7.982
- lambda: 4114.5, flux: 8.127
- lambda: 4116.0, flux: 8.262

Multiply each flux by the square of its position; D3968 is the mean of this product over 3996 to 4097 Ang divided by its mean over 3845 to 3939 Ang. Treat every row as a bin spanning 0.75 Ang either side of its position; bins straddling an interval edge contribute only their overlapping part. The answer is 2.16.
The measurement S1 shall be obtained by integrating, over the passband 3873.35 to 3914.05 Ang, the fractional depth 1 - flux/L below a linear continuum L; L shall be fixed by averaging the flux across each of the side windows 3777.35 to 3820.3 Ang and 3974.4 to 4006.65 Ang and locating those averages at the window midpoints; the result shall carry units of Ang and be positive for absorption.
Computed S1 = 9.1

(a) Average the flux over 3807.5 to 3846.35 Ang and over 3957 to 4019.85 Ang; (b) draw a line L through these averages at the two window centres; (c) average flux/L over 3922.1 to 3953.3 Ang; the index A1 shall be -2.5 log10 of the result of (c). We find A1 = 0.399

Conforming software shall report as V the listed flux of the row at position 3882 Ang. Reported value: 3.789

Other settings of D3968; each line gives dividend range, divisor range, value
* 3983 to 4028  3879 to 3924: 1.76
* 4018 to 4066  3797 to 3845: 2.34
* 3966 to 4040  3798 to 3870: 2.08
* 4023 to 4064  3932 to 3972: 2.02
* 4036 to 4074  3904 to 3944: 2.05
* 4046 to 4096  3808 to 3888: 2.44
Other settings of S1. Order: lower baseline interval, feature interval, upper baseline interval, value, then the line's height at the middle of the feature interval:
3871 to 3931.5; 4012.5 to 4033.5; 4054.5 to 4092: -3.86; 7.04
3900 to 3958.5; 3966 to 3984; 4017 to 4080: 3.30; 5.96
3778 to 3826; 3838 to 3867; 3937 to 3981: 4.78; 4.48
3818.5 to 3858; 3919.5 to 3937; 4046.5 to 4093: 6.85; 5.29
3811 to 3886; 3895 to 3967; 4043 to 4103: 9.71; 5.33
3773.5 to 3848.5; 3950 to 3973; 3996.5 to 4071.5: 8.05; 6.82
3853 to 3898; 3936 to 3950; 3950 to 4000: 2.26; 5.2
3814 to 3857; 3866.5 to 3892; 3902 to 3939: 0.54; 3.91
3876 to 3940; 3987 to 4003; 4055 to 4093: -3.59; 6.3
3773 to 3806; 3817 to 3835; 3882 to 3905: 4.64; 4.61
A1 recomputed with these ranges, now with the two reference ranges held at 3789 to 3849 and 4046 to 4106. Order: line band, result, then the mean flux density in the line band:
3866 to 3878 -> 0.29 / 3.66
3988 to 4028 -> -0.15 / 8.08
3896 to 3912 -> 0.01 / 5.26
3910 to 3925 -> 0.07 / 5.16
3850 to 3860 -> 0.24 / 3.6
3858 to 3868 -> 0.17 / 3.96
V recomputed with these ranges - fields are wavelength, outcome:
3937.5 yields 2.884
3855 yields 3.44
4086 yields 8.806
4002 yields 8.31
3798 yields 4.259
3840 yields 3.257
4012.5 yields 8.268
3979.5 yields 6.529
